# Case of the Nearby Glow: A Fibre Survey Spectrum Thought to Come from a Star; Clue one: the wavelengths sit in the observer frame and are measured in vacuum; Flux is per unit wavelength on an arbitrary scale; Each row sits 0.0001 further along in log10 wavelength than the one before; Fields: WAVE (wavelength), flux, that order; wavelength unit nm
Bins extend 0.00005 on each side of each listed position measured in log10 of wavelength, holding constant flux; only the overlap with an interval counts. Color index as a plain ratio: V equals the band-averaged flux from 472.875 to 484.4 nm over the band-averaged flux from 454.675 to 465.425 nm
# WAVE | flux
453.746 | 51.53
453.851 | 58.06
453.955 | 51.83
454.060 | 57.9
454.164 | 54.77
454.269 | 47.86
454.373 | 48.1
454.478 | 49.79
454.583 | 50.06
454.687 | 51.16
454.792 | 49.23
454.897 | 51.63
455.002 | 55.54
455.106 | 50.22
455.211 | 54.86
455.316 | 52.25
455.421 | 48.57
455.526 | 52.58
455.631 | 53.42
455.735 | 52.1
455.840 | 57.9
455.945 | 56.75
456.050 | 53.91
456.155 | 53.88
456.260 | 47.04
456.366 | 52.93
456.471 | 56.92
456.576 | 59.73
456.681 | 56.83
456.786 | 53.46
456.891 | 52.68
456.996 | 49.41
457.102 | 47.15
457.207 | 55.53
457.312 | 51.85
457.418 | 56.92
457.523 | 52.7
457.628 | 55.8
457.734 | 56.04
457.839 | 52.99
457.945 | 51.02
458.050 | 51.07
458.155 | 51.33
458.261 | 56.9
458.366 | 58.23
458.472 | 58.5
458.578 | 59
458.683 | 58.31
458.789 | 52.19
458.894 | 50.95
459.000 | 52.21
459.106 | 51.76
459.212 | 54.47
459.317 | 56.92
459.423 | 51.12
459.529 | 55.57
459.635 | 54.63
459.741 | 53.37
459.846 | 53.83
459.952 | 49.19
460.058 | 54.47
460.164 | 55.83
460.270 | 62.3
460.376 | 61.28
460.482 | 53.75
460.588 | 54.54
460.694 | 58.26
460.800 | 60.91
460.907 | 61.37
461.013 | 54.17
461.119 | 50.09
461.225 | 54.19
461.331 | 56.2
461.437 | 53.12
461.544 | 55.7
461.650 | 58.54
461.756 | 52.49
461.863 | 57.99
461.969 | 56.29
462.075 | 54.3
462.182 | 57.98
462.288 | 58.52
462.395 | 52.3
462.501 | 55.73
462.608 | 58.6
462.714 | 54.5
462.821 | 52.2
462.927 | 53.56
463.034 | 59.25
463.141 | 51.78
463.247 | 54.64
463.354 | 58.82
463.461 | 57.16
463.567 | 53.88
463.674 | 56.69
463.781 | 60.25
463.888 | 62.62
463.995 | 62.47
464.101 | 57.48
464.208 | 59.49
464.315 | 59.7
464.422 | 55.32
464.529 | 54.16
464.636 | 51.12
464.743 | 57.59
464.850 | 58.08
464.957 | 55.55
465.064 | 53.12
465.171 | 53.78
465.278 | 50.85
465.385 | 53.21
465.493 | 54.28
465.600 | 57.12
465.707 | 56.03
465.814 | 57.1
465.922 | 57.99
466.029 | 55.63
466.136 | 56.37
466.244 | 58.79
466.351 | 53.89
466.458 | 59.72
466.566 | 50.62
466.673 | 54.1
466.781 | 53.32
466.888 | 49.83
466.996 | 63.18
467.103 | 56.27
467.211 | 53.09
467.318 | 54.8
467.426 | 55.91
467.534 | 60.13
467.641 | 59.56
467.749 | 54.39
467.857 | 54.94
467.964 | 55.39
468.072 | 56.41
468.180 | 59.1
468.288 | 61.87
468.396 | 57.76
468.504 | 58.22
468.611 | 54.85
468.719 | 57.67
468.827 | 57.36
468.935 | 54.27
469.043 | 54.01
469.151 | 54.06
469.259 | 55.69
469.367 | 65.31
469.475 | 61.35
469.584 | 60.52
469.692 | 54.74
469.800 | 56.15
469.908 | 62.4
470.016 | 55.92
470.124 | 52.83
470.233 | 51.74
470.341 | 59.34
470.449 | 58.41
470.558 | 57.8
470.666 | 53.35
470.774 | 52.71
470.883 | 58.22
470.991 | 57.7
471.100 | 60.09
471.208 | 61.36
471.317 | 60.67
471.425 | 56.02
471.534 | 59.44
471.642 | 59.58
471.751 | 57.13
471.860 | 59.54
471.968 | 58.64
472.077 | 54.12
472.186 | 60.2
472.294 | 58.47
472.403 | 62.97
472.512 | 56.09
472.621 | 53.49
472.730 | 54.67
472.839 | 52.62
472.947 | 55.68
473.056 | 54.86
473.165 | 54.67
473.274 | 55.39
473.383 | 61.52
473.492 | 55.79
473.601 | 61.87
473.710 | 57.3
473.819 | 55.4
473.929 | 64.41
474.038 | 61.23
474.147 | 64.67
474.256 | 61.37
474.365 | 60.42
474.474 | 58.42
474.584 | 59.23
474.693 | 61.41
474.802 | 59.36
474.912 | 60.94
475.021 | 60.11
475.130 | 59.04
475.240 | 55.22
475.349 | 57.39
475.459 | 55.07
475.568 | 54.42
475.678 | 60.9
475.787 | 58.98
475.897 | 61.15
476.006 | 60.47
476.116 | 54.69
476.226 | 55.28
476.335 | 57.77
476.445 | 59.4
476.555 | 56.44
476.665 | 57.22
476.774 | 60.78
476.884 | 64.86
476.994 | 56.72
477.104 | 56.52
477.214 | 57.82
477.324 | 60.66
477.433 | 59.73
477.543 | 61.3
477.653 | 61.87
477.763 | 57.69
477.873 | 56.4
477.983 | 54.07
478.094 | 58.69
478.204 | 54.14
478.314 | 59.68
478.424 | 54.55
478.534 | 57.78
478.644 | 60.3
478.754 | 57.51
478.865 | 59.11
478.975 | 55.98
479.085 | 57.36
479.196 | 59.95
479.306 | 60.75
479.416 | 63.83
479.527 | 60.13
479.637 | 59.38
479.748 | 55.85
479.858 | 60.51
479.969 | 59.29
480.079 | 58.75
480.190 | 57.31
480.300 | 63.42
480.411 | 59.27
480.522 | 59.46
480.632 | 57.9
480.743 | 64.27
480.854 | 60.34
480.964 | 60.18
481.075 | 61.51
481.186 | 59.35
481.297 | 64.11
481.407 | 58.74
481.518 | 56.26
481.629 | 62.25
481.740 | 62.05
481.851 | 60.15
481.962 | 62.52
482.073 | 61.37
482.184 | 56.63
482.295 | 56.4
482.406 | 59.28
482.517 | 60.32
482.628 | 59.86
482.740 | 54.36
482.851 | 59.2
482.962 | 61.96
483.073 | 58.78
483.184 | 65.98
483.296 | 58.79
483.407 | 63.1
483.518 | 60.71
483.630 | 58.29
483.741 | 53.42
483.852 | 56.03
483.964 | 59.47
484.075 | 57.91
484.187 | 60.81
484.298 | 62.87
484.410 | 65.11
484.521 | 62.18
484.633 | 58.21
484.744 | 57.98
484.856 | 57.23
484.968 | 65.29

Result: 1.08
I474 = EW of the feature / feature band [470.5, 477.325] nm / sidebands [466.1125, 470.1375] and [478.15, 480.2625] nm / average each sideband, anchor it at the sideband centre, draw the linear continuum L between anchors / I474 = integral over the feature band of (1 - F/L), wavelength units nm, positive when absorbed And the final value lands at -0.06 nm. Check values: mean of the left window 56.8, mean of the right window 58.6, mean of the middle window 58.2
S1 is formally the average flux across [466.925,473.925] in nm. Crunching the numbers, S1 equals 57.3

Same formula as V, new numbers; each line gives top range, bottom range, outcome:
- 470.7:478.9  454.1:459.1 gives 1.09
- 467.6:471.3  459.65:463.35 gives 1.03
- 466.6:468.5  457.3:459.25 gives 1.04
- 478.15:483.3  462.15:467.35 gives 1.06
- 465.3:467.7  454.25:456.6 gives 1.07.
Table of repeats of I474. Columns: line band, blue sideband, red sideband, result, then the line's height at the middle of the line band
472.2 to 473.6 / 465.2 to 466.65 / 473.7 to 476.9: 0.035 nm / 58.1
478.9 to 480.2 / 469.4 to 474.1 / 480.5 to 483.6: 0.009 nm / 59.6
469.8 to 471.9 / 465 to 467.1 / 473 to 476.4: -0.015 nm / 57.1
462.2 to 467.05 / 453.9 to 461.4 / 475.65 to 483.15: -0.035 nm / 55.6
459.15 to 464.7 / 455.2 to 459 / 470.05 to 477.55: -0.090 nm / 55.1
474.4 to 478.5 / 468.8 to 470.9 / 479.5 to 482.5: 0.019 nm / 58.6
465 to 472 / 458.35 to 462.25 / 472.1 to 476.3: 0.054 nm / 57.1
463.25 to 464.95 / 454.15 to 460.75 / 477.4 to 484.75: -0.067 nm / 55.3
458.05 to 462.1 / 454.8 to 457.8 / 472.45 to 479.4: -0.070 nm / 54.4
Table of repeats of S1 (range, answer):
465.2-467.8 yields 55.7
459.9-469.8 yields 56.3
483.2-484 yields 58.8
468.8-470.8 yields 56.8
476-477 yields 58.3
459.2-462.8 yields 55.6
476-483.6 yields 59.2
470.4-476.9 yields 58.2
